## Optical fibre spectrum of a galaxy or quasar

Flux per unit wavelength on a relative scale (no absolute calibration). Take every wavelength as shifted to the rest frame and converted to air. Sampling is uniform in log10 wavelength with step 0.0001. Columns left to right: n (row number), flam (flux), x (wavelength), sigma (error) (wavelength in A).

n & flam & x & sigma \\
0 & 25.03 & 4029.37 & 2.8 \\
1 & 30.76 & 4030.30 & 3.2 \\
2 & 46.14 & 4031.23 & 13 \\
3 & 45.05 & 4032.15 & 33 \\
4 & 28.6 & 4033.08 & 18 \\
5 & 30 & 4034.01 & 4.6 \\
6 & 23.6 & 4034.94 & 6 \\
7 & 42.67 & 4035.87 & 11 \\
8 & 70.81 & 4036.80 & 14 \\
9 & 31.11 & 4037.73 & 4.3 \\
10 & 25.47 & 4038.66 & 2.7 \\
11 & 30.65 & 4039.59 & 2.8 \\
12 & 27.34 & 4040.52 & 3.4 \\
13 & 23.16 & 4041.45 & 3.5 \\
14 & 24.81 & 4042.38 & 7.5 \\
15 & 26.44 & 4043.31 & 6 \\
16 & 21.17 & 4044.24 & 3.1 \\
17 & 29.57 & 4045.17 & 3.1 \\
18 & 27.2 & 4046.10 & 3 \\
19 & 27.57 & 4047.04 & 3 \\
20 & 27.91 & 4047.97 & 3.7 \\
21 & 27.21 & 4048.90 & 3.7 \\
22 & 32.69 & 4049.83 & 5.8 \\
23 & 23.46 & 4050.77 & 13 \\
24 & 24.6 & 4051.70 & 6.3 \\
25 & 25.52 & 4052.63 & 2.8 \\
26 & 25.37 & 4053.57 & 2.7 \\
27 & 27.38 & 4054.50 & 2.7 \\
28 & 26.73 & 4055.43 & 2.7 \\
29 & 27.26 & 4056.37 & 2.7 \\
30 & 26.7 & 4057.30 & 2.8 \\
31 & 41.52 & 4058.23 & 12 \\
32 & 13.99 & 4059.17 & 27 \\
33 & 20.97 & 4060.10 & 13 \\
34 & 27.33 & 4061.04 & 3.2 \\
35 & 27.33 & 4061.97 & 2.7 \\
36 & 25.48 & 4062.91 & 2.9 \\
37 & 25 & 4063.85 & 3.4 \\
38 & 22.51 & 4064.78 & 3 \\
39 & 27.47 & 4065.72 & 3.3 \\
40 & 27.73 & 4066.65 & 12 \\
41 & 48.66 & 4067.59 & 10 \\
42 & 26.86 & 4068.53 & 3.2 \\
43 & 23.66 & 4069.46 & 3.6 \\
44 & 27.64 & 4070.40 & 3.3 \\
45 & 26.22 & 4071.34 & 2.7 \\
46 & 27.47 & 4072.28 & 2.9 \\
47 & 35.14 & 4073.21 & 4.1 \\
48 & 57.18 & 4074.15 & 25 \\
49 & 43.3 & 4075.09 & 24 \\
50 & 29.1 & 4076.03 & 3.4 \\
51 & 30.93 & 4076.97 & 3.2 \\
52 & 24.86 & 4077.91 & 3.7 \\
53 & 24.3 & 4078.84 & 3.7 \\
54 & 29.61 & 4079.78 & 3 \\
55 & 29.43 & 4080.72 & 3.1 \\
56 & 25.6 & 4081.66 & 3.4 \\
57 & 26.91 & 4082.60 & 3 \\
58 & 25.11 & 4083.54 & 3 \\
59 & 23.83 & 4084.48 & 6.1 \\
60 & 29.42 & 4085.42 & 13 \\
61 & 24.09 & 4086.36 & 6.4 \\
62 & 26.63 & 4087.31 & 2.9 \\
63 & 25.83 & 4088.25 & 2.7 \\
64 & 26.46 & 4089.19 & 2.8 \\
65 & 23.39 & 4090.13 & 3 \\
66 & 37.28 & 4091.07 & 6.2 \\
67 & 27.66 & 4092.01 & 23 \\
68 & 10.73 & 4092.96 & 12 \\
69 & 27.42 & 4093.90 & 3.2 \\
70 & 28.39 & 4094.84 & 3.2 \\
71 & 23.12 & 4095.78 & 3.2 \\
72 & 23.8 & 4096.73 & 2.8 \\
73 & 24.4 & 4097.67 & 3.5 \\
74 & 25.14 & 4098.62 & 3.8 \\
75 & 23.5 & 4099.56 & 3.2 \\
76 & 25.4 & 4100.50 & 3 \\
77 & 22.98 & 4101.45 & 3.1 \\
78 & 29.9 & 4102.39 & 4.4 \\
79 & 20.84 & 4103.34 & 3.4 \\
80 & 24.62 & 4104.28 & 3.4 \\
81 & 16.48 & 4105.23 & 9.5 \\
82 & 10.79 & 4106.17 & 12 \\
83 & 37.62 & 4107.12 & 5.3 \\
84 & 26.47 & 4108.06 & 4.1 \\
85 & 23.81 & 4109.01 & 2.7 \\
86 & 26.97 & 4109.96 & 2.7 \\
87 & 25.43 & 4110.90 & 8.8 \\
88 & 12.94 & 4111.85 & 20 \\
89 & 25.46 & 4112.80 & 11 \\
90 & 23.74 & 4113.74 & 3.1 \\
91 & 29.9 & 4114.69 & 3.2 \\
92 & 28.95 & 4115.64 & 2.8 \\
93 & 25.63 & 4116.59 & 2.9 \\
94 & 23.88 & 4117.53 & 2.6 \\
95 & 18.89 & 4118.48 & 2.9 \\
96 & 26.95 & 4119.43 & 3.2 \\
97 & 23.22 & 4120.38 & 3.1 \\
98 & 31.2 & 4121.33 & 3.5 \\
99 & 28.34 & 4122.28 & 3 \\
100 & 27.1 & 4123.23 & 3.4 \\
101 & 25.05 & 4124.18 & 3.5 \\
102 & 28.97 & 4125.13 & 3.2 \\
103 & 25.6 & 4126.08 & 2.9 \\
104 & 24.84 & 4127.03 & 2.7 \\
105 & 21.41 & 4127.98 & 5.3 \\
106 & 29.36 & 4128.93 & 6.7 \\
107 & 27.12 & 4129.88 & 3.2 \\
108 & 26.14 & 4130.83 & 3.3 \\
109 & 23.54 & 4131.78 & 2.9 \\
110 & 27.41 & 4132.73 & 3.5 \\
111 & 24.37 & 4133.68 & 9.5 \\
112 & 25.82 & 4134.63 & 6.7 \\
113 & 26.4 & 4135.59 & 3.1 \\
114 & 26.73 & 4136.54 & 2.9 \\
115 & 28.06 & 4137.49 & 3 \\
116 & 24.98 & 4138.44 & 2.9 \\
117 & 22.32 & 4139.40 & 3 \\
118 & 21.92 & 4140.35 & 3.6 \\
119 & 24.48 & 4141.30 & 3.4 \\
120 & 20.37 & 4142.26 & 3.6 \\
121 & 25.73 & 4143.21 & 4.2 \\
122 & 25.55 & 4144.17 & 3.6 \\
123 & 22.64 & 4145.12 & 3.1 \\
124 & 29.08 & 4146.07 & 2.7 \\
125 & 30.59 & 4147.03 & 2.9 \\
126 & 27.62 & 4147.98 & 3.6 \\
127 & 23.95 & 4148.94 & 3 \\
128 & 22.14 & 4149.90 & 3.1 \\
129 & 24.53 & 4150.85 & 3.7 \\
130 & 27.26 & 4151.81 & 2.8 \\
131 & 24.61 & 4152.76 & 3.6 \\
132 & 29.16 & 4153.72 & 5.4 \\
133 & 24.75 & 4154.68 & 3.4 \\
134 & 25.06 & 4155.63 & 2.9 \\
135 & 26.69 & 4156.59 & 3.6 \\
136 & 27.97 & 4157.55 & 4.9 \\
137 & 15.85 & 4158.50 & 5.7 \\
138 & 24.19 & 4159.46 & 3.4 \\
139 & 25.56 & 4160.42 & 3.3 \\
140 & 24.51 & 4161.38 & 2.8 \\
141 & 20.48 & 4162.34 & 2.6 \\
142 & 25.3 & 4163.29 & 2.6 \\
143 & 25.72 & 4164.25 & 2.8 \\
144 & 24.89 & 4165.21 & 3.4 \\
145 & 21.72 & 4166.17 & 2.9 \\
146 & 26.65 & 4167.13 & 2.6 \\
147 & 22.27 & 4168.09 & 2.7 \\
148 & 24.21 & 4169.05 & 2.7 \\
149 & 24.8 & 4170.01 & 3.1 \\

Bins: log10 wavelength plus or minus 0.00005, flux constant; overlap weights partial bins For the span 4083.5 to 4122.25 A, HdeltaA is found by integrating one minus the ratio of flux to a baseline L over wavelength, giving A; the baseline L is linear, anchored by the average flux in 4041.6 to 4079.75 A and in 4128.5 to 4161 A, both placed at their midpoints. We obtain 2.9 A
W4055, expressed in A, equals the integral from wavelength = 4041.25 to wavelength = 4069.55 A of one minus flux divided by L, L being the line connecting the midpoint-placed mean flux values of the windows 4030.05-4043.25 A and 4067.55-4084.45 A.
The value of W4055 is 4.75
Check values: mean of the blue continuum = 34.1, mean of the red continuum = 30.6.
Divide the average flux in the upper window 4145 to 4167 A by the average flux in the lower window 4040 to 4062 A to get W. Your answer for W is 0.9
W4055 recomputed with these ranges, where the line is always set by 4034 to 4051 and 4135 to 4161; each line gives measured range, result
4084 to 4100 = 1.42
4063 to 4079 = -1.24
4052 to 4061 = 1.03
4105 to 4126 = 1.30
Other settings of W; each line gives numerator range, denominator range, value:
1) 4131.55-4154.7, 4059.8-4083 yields 0.85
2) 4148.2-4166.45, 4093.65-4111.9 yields 1.01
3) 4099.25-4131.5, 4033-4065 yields 0.88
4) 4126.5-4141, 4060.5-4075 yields 0.83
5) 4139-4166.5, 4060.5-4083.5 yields 0.83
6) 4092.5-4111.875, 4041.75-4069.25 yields 0.87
